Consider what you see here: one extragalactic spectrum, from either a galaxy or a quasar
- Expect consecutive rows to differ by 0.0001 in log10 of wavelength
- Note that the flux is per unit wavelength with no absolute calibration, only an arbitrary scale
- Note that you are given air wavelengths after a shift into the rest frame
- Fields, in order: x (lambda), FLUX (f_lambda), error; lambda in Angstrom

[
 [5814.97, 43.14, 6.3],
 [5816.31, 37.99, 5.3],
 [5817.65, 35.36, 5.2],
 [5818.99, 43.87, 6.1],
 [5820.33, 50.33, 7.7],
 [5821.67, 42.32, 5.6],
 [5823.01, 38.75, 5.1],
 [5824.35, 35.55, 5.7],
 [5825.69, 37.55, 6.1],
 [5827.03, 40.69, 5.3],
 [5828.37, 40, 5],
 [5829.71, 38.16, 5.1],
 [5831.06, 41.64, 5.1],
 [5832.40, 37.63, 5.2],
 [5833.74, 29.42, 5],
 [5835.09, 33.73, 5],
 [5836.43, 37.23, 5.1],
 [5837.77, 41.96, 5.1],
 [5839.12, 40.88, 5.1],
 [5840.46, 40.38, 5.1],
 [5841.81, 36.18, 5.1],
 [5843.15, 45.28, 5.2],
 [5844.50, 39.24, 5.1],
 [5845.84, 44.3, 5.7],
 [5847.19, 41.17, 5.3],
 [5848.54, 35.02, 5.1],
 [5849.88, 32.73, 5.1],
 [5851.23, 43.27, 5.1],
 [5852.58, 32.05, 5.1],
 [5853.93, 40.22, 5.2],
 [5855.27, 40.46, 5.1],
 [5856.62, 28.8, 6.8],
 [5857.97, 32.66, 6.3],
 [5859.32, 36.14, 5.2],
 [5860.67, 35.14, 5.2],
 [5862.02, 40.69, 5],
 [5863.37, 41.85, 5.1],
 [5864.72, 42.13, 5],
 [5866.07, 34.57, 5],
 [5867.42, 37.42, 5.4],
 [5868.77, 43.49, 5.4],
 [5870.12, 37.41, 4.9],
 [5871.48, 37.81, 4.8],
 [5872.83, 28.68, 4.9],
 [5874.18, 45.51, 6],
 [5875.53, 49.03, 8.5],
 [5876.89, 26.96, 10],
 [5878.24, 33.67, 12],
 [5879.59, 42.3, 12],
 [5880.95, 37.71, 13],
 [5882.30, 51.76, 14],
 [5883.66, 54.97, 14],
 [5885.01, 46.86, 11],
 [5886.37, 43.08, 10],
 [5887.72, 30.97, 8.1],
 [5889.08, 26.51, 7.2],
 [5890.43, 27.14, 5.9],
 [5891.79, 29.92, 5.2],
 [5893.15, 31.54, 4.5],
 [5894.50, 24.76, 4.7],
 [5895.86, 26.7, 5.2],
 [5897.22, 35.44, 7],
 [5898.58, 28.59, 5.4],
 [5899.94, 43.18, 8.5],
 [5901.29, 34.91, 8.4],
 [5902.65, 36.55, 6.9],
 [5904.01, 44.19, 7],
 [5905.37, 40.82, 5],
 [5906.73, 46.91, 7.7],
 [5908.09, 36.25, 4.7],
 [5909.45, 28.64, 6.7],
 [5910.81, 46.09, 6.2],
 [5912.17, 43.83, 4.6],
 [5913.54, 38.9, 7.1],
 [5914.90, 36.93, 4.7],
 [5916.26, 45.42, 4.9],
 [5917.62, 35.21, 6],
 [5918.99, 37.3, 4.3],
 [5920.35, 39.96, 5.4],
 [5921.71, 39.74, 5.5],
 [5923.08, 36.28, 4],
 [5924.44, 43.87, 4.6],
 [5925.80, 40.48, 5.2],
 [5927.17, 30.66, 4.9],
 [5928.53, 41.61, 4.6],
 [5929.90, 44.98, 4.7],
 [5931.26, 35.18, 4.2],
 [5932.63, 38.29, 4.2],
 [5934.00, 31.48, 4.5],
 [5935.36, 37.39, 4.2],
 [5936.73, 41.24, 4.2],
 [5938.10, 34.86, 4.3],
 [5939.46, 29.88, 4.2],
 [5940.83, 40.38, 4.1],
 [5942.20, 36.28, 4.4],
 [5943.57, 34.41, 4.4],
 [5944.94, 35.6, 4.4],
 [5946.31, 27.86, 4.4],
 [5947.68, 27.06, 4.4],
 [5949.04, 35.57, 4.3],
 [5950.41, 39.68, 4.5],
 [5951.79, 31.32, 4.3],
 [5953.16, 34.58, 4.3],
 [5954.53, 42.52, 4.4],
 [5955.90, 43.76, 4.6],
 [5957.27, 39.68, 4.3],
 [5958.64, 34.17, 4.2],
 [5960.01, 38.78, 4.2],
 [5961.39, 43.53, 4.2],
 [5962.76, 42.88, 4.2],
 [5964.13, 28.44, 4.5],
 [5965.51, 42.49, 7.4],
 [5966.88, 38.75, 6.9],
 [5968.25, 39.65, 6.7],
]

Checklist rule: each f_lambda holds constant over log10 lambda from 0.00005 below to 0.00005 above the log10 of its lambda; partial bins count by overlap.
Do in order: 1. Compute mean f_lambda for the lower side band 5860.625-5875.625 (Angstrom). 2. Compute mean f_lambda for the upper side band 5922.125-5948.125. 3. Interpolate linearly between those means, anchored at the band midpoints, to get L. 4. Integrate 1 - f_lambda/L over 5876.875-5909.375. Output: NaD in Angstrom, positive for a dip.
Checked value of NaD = 1.19 Angstrom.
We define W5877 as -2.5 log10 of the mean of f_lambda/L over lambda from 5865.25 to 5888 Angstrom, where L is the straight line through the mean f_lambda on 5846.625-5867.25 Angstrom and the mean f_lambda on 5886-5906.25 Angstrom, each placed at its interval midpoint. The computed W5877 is -0.14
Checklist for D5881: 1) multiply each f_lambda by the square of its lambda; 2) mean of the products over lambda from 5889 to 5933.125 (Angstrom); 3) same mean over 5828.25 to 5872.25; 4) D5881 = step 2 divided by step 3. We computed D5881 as 1.0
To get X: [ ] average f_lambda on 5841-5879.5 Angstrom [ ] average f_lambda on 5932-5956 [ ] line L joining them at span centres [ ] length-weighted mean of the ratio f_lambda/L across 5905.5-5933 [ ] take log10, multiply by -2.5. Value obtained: -0.090 mag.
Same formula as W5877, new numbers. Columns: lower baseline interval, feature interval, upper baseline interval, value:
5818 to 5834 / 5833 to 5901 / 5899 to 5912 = 0.07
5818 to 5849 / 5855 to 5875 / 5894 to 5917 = 0.03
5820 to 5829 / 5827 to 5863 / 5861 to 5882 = 0.05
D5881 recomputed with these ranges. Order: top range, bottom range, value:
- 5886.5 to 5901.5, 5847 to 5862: 0.87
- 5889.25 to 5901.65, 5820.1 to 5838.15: 0.82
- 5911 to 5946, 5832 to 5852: 1.02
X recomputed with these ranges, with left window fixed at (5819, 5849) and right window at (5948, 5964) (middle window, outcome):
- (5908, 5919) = -0.01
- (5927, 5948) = 0.08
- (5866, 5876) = -0.01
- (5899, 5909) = -0.03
